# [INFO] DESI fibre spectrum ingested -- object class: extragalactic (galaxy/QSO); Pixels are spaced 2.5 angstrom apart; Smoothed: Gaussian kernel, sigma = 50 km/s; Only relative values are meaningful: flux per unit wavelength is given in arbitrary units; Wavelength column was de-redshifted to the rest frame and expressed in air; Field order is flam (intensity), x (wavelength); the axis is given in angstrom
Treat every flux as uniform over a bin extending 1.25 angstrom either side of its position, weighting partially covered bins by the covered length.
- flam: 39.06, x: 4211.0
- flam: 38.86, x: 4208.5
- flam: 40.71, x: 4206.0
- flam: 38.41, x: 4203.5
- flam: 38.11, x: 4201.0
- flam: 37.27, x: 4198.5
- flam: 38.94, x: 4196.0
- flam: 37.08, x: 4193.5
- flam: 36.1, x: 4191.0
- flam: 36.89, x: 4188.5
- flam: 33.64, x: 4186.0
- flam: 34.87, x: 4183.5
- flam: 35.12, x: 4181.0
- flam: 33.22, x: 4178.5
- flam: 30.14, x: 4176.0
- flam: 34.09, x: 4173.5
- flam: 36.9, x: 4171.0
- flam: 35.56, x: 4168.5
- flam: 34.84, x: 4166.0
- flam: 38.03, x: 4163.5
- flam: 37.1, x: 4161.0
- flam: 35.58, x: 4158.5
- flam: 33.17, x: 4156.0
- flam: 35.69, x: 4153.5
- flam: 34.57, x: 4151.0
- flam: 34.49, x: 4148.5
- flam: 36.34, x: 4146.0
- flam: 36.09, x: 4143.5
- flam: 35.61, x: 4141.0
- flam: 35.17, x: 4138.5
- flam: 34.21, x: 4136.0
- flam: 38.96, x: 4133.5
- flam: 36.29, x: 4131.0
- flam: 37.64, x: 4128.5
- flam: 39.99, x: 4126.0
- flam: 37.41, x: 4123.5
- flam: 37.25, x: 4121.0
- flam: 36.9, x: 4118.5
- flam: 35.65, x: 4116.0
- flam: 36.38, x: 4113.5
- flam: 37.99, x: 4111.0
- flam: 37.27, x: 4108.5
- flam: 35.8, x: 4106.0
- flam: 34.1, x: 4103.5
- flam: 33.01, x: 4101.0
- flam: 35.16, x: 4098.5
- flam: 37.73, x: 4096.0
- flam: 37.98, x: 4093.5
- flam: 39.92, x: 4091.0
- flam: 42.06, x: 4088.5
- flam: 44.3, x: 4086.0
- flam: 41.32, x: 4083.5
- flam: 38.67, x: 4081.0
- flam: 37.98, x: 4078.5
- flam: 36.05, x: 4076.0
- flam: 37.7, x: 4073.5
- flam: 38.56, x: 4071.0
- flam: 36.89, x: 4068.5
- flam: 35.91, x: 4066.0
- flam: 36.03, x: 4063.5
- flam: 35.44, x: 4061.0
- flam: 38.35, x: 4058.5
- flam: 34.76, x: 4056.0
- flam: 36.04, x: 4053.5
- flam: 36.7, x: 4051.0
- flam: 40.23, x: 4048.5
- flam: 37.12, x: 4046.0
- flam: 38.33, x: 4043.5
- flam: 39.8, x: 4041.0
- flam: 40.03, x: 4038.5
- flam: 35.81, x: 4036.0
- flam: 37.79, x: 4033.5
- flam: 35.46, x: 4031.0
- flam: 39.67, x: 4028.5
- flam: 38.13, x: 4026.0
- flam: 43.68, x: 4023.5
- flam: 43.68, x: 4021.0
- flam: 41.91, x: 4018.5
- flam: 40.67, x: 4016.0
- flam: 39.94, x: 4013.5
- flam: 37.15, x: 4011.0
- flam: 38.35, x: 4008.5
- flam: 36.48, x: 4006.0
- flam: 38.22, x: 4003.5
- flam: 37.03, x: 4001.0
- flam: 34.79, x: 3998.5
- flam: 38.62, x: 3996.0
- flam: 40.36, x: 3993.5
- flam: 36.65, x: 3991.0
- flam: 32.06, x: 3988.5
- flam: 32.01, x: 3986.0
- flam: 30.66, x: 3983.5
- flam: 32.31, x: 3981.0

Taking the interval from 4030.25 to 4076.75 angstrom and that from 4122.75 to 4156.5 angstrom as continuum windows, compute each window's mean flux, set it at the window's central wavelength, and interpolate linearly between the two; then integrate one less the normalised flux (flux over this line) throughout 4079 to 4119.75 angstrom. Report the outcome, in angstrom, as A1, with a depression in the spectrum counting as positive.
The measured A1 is -1.22 angstrom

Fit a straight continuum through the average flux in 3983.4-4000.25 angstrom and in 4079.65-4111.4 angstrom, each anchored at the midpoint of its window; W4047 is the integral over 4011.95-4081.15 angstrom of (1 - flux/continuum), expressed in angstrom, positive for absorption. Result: -2.7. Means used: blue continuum 35.4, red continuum 38.1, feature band 38.3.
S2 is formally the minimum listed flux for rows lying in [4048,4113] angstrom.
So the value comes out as 33.01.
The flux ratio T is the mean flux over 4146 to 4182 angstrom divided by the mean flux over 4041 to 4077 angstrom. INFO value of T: 0.94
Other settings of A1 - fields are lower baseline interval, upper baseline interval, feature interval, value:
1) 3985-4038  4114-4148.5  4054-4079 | 0.5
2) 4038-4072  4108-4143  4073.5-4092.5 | -1.4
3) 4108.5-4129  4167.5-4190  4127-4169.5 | 0.1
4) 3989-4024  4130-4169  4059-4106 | -0.6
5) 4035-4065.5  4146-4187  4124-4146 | -0.7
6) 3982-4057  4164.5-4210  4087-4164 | 0.4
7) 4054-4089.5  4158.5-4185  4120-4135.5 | -0.6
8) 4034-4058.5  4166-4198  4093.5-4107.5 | 0.5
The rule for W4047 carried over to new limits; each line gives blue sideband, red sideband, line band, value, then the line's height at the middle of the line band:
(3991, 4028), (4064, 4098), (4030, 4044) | 0.39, 39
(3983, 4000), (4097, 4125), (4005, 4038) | -3.45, 35.5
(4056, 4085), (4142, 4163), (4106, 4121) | -0.15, 36.4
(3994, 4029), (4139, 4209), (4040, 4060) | 0.42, 38.4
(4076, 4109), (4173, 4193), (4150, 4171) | -0.23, 35.3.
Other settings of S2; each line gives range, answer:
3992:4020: 34.79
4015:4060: 34.76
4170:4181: 30.14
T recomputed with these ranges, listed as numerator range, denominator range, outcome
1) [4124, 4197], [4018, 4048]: 0.91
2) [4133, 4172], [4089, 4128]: 0.97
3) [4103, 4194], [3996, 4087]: 0.94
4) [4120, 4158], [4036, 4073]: 0.97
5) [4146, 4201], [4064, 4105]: 0.94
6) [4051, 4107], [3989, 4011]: 1.00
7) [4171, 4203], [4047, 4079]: 0.96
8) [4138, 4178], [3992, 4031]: 0.90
